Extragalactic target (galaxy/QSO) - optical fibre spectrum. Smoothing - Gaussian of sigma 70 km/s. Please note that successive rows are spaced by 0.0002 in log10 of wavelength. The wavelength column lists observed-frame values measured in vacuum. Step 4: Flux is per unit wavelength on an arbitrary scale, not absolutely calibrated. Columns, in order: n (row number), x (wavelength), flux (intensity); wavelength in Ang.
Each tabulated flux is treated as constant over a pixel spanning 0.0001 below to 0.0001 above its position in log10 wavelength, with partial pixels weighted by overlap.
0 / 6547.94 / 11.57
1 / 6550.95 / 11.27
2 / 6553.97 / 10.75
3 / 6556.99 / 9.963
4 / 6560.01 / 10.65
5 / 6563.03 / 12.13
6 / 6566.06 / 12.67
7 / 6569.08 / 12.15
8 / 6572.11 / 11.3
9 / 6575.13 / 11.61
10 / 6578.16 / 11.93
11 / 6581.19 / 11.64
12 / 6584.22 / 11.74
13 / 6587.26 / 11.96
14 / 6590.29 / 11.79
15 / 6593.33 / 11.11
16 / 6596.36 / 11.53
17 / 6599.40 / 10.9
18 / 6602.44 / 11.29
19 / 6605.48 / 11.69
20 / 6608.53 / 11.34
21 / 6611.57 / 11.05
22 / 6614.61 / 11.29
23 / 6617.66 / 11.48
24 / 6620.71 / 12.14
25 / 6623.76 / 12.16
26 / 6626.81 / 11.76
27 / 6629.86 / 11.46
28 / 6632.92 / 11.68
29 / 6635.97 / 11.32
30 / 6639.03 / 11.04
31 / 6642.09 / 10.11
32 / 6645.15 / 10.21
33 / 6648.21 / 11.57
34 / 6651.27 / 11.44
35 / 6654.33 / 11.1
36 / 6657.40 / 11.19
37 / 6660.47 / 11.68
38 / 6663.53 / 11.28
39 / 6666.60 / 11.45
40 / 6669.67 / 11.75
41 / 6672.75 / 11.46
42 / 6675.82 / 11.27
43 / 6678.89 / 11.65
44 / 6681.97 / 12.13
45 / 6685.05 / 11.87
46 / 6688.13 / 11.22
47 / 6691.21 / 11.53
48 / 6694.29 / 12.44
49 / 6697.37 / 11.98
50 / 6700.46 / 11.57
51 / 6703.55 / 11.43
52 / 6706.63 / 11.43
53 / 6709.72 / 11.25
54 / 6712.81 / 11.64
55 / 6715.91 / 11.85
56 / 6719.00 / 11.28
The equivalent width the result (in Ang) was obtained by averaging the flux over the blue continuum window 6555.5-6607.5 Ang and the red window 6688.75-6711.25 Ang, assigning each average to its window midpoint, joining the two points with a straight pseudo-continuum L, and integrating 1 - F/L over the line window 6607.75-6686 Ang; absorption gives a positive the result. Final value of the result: 1.2 Ang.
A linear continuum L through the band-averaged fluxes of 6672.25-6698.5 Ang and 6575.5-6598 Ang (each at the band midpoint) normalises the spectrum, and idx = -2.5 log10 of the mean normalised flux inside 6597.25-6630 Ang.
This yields 0.02 mag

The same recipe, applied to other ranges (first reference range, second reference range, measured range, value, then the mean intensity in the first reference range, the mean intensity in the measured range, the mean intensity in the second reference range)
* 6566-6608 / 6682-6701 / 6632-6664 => 0.06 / 11.6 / 11.1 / 11.8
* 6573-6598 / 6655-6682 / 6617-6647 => 0.02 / 11.7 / 11.3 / 11.5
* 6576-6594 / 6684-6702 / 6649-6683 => 0.03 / 11.7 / 11.5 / 11.8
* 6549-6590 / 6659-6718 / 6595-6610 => 0.02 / 11.5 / 11.3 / 11.6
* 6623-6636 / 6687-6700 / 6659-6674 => 0.02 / 11.7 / 11.5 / 11.8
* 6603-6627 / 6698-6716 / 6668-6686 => -0.01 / 11.6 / 11.7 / 11.5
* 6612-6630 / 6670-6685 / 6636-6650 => 0.08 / 11.7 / 10.8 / 11.7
